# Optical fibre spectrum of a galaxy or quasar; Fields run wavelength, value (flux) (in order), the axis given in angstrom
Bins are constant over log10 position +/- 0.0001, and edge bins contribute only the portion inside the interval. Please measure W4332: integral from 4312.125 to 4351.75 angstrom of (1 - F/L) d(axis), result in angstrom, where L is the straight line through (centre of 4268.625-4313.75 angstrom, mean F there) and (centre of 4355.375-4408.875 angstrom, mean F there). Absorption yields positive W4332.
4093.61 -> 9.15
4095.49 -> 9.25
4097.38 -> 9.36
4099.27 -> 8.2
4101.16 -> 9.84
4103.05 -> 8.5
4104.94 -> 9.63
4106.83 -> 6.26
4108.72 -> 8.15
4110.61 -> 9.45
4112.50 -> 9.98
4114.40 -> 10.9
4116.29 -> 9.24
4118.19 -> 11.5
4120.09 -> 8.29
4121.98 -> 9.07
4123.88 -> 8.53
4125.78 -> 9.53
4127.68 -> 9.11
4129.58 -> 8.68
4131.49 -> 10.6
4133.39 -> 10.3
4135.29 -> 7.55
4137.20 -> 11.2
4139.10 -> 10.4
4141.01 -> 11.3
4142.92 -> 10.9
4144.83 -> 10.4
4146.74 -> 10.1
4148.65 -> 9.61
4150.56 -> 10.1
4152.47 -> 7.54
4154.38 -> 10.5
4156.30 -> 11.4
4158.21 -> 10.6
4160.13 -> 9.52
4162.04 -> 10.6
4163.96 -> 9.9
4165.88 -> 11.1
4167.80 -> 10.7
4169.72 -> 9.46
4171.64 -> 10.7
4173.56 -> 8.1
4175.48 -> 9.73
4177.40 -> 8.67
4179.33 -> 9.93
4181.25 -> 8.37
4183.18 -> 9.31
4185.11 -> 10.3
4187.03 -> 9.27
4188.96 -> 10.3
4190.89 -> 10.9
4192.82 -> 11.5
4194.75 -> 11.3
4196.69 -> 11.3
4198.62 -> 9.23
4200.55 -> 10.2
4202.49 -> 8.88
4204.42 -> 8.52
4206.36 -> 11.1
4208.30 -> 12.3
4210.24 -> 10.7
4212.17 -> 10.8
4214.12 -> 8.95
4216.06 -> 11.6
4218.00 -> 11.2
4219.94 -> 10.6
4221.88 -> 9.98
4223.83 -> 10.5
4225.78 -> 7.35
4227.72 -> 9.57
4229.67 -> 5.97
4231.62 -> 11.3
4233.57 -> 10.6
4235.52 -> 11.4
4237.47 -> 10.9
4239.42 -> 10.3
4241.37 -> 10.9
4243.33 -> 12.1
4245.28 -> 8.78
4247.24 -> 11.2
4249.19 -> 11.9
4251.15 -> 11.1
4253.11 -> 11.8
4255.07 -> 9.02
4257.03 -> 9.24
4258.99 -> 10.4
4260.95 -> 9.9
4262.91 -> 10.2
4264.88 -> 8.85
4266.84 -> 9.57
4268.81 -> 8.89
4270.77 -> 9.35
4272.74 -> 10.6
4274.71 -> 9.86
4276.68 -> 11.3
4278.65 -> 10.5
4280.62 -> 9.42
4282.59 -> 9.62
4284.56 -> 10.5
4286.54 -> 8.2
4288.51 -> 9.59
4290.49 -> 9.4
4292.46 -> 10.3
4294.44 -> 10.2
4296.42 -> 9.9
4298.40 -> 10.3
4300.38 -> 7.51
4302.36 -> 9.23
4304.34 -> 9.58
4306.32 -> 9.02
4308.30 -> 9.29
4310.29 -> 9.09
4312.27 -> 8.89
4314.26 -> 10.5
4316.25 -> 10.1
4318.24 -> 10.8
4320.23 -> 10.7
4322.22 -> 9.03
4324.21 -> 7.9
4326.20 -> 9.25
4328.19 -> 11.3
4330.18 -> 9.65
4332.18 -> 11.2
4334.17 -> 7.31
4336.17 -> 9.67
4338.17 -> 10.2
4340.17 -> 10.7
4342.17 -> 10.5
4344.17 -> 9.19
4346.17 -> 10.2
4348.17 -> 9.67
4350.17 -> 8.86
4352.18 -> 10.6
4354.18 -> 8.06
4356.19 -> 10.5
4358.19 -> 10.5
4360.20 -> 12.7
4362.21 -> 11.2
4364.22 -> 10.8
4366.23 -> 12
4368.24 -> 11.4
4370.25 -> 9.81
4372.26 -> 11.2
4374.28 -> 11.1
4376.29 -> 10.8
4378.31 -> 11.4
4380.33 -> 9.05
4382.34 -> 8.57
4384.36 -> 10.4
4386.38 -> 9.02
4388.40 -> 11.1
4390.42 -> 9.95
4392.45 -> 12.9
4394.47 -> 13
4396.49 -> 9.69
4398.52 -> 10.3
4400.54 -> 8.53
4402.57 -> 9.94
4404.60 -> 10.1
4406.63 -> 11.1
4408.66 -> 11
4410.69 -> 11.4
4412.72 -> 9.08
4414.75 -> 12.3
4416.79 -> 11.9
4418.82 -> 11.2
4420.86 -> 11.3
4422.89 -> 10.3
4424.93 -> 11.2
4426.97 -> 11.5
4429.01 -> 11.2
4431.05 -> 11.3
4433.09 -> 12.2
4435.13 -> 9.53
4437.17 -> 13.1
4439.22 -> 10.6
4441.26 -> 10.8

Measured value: 1.1 angstrom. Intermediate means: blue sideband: 9.61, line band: 9.81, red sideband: 10.7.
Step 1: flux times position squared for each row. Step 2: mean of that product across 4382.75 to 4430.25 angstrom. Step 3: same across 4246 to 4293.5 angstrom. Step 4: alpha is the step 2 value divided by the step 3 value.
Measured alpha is 1.15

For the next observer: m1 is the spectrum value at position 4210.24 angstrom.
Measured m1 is 10.7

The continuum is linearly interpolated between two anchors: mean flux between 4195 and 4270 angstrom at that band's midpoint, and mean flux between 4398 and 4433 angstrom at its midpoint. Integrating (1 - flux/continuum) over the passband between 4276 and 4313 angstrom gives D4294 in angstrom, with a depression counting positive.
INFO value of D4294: 3.0 angstrom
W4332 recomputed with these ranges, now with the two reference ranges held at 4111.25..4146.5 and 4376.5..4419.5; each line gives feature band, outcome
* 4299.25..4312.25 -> 1.72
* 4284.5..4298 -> 0.77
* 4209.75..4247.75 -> -0.35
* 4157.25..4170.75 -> -0.43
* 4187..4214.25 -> -1.03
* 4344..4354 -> 0.79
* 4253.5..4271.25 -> 1.11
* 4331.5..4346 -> 0.83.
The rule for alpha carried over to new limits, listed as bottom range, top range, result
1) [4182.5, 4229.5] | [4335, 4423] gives 1.12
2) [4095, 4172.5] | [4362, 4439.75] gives 1.26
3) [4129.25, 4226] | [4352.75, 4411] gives 1.15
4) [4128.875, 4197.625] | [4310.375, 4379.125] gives 1.11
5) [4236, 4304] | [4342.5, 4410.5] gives 1.10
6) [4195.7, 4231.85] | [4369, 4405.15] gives 1.13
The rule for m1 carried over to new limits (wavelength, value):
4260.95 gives 9.9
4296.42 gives 9.9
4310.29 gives 9.09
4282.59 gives 9.62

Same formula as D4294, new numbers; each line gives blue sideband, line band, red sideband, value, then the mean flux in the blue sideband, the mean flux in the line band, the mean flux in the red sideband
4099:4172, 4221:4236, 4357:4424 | 0.9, 9.74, 9.52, 10.8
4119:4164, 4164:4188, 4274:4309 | 0.3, 9.83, 9.65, 9.65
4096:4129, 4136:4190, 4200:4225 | -1.3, 9.15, 9.99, 10.4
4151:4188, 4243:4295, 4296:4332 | -2.1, 9.78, 10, 9.59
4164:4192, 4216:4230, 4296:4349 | 0.2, 9.79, 9.63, 9.65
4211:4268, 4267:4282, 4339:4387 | 0.4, 10.2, 9.96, 10.4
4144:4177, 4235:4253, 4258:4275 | -2.2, 9.98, 11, 9.73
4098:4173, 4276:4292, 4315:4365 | 0.2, 9.72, 9.81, 10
